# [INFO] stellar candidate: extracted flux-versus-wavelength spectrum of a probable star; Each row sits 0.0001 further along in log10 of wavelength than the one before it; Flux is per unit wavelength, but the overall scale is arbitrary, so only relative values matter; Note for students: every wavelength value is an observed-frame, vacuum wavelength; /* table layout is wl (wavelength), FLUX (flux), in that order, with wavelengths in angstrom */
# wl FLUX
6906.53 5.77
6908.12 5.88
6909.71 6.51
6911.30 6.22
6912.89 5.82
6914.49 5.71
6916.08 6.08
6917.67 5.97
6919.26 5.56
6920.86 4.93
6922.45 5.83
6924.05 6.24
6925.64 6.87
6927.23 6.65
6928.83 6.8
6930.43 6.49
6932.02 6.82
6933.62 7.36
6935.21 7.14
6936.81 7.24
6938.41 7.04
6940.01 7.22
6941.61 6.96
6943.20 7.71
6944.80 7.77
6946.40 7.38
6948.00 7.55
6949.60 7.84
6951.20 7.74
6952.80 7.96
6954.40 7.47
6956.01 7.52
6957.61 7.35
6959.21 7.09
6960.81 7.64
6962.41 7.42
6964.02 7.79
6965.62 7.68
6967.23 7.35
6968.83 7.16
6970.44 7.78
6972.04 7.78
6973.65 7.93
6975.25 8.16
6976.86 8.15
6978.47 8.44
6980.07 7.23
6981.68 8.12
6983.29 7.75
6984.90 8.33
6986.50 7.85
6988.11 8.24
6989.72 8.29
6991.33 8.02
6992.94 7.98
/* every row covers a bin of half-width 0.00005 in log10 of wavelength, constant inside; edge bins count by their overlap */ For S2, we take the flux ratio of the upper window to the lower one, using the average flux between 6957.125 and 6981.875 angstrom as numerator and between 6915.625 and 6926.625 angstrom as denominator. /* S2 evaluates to 1.29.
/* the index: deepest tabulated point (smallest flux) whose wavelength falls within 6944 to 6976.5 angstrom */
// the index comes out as 7.09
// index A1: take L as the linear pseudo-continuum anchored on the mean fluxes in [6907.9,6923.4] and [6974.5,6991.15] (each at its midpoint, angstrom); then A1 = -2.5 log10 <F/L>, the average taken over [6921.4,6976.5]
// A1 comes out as -0.06 mag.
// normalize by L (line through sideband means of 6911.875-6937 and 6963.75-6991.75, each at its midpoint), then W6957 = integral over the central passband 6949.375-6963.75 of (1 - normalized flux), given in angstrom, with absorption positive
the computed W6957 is -0.6 angstrom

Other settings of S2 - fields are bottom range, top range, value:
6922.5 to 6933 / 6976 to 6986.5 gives 1.21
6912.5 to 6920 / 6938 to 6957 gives 1.29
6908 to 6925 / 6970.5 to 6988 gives 1.35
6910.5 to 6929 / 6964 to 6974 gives 1.26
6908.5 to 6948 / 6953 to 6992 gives 1.18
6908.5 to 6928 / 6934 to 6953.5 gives 1.24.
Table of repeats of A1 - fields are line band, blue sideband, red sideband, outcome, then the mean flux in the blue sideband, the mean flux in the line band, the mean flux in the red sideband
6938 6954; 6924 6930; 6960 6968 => -0.06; 6.68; 7.53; 7.57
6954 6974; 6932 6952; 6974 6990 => 0.03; 7.39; 7.52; 8.05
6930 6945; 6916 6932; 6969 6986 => -0.09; 6.18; 7.17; 7.94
